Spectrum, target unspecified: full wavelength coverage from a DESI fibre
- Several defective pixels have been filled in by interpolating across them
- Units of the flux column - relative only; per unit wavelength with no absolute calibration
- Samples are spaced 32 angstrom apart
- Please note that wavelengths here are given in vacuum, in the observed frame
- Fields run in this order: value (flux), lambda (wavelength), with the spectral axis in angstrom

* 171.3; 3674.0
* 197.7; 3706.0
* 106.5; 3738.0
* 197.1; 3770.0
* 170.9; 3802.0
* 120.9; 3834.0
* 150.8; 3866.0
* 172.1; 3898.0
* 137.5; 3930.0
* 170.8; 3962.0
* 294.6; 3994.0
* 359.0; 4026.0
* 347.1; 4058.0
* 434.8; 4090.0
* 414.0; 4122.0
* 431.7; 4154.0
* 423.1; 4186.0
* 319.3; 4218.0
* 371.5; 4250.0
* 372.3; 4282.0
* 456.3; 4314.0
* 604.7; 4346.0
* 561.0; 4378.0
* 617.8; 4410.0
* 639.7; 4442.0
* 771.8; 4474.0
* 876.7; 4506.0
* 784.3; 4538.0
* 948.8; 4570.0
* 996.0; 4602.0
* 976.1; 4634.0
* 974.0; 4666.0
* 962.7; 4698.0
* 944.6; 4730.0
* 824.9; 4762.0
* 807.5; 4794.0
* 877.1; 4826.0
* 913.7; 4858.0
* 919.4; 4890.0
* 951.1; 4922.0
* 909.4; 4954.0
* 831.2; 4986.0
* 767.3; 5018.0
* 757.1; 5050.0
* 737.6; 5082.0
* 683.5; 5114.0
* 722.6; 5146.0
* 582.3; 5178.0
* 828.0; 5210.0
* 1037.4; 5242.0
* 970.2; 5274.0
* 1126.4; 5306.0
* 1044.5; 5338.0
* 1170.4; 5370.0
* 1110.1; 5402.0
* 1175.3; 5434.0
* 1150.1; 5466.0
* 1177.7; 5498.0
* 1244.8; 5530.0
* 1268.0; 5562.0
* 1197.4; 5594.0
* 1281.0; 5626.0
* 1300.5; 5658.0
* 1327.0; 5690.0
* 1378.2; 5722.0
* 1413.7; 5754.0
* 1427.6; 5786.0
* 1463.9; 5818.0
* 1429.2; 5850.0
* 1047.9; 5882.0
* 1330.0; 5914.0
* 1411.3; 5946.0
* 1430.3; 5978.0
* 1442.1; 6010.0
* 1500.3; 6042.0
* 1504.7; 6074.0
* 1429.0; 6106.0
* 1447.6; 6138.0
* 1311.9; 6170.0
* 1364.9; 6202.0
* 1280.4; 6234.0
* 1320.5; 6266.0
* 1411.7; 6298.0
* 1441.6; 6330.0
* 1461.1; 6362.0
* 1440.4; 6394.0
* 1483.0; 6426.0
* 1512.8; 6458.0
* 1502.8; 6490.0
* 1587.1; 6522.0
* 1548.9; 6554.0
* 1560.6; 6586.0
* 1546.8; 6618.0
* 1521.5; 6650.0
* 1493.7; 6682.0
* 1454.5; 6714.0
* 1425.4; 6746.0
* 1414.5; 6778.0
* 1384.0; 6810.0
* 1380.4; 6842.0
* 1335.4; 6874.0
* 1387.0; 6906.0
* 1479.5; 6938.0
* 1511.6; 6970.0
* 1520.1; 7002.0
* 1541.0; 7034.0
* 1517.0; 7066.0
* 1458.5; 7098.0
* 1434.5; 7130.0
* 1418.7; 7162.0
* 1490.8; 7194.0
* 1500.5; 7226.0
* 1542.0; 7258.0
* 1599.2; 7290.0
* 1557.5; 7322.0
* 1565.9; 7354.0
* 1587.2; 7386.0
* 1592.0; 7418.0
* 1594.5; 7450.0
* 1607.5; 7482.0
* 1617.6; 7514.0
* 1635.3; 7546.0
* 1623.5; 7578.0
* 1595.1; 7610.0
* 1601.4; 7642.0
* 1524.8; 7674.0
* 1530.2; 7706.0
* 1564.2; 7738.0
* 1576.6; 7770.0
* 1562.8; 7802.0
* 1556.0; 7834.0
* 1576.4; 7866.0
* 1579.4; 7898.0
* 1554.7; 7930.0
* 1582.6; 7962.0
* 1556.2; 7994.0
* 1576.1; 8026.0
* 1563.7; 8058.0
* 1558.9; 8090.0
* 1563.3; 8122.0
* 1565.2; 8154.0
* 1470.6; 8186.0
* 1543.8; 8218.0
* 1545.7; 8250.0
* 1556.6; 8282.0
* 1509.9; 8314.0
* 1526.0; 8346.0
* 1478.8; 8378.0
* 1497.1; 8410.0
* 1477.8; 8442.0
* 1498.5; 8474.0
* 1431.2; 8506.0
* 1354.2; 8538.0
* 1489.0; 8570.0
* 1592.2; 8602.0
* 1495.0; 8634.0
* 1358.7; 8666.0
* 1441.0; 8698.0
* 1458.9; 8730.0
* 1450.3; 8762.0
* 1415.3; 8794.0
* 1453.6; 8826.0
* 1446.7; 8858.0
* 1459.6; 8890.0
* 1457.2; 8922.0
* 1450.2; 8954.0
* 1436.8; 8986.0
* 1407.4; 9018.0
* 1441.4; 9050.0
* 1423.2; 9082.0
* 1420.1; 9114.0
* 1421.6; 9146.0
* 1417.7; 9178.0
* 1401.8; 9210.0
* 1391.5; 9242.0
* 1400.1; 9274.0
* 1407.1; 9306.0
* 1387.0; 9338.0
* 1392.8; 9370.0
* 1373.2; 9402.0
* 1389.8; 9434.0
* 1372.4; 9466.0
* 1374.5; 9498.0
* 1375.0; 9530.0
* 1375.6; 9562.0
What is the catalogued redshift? 0.00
